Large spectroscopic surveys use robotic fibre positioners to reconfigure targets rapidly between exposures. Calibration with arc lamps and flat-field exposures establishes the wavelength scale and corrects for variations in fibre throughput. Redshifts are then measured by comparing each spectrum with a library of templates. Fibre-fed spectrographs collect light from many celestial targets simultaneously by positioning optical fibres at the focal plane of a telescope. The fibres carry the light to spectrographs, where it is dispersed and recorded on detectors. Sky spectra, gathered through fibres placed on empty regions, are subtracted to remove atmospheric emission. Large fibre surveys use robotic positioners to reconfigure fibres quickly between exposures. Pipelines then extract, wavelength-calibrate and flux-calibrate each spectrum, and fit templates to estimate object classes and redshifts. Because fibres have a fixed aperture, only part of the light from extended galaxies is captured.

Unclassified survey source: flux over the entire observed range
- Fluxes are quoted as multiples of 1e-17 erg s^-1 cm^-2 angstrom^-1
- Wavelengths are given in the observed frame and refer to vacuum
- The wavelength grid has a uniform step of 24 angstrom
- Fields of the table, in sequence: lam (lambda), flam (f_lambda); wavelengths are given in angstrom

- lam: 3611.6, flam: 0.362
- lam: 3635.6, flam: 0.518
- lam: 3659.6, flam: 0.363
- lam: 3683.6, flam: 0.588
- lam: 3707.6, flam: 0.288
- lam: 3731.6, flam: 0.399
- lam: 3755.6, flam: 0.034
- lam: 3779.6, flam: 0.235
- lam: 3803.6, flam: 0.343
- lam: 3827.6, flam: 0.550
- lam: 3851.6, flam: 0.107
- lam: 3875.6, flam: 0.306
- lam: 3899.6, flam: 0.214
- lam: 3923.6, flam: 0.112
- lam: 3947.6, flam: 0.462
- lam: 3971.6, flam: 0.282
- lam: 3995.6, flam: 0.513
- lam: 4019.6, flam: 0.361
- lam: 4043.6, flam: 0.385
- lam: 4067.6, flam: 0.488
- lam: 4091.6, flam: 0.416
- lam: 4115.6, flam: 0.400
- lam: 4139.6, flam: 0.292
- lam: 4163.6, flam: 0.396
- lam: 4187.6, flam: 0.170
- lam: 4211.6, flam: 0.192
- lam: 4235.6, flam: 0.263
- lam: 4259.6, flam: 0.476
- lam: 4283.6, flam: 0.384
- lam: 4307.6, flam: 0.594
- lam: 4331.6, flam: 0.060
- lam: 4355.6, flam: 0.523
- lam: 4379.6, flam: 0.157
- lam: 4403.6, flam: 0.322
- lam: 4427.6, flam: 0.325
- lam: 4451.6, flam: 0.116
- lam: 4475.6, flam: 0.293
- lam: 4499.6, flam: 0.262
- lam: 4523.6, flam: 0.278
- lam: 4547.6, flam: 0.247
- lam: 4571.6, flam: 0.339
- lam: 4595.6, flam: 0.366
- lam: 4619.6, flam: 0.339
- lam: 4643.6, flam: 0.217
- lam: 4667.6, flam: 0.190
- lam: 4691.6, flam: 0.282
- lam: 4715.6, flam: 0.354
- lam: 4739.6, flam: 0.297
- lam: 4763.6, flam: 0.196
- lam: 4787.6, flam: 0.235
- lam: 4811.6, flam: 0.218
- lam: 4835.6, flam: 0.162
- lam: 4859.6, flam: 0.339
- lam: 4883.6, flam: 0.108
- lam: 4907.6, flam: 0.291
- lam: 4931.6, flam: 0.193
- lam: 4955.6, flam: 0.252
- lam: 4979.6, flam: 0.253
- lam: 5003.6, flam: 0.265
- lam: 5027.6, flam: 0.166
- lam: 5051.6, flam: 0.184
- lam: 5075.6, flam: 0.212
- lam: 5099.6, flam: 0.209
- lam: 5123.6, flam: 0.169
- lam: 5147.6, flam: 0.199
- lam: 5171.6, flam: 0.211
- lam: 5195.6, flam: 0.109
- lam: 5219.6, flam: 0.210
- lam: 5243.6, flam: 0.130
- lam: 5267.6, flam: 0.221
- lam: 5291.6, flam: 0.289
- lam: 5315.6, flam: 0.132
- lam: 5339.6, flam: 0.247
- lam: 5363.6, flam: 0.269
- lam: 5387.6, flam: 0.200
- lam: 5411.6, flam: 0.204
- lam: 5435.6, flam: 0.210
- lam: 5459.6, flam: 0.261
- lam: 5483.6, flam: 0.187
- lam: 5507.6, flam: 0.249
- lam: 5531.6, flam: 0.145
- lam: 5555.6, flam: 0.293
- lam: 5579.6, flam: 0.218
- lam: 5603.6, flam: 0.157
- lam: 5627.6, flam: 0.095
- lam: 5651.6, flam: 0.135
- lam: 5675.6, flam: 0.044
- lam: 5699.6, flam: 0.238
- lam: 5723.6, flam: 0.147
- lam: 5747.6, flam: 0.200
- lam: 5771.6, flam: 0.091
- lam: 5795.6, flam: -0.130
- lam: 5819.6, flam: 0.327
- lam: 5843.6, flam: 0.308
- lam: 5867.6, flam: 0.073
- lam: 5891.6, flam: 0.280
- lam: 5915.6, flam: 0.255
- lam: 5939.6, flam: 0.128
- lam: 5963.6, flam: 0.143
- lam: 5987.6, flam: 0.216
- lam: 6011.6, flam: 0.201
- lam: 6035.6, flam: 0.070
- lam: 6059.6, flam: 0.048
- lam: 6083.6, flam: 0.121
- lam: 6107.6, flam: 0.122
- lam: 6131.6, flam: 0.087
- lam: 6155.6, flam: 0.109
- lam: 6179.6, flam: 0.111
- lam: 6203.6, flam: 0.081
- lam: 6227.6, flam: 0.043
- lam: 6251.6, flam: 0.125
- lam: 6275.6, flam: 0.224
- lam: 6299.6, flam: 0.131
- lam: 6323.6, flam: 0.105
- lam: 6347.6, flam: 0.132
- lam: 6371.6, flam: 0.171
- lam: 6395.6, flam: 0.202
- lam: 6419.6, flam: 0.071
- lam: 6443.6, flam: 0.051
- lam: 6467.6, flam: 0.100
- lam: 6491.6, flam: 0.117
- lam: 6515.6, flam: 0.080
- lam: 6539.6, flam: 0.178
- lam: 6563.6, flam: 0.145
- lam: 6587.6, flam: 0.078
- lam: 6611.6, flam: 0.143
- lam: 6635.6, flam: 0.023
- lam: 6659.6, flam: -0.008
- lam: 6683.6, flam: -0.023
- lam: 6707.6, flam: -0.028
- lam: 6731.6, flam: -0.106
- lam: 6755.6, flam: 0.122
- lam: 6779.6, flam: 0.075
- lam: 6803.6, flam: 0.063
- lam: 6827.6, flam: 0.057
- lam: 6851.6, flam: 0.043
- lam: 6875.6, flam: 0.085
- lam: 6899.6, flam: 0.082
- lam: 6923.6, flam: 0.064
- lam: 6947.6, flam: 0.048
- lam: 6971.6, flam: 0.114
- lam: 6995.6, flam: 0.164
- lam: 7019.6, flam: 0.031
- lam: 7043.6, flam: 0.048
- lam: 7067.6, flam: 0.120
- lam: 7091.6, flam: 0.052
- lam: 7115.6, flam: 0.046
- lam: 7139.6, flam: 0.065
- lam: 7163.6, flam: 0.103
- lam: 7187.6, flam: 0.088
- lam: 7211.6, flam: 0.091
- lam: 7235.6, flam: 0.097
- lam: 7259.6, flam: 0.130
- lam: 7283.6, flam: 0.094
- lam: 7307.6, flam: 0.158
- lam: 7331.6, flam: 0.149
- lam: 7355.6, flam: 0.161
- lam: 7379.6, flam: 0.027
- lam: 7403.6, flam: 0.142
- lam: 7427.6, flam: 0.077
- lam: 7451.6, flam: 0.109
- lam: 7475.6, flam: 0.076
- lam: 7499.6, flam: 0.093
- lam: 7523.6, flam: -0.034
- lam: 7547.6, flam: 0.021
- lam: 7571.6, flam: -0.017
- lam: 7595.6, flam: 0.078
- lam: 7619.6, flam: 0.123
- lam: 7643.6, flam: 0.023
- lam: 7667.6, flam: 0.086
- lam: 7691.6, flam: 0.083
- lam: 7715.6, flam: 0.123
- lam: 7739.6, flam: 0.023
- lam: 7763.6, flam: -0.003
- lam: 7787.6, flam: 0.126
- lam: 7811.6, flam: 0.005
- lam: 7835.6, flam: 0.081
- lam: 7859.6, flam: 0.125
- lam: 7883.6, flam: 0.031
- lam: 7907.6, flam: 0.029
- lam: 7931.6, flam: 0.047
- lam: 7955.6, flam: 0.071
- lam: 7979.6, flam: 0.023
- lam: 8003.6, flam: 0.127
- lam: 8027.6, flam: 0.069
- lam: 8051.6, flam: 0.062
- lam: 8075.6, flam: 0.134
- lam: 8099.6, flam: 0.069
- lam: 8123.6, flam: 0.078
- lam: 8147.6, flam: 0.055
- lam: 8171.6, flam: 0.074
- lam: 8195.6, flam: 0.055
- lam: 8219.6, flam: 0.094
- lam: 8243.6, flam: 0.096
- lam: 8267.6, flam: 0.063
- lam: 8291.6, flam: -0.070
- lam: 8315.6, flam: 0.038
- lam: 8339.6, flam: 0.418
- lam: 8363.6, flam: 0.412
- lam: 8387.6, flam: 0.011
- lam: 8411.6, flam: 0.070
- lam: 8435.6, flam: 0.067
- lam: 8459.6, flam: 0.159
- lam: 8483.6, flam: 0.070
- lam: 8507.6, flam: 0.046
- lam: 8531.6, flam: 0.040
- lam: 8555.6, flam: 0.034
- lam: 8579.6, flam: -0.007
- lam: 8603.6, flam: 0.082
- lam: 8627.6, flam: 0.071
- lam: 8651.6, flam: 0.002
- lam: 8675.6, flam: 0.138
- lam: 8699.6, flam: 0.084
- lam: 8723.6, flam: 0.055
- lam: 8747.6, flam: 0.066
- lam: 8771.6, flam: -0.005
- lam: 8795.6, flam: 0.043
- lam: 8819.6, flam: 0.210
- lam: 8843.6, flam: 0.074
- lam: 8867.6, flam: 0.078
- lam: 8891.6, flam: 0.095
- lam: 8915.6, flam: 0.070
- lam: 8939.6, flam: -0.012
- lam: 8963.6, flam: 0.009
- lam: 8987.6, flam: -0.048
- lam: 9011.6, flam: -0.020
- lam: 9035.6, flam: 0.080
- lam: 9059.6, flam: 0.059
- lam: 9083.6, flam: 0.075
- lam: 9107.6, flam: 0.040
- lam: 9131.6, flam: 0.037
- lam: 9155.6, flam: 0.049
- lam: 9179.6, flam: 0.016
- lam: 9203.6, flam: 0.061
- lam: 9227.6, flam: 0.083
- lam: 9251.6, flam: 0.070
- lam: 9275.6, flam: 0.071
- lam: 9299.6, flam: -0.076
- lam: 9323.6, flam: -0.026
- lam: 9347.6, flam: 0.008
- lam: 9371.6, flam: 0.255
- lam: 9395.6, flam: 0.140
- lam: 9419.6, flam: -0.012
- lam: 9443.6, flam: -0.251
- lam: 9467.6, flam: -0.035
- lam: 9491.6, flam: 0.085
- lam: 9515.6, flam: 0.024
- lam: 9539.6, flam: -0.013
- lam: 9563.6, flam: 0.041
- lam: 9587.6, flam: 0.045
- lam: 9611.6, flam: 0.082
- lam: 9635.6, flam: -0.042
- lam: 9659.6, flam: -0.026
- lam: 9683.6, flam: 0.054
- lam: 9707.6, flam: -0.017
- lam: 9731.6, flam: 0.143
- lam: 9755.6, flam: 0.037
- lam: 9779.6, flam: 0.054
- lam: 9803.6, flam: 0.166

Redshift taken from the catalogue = 1.240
